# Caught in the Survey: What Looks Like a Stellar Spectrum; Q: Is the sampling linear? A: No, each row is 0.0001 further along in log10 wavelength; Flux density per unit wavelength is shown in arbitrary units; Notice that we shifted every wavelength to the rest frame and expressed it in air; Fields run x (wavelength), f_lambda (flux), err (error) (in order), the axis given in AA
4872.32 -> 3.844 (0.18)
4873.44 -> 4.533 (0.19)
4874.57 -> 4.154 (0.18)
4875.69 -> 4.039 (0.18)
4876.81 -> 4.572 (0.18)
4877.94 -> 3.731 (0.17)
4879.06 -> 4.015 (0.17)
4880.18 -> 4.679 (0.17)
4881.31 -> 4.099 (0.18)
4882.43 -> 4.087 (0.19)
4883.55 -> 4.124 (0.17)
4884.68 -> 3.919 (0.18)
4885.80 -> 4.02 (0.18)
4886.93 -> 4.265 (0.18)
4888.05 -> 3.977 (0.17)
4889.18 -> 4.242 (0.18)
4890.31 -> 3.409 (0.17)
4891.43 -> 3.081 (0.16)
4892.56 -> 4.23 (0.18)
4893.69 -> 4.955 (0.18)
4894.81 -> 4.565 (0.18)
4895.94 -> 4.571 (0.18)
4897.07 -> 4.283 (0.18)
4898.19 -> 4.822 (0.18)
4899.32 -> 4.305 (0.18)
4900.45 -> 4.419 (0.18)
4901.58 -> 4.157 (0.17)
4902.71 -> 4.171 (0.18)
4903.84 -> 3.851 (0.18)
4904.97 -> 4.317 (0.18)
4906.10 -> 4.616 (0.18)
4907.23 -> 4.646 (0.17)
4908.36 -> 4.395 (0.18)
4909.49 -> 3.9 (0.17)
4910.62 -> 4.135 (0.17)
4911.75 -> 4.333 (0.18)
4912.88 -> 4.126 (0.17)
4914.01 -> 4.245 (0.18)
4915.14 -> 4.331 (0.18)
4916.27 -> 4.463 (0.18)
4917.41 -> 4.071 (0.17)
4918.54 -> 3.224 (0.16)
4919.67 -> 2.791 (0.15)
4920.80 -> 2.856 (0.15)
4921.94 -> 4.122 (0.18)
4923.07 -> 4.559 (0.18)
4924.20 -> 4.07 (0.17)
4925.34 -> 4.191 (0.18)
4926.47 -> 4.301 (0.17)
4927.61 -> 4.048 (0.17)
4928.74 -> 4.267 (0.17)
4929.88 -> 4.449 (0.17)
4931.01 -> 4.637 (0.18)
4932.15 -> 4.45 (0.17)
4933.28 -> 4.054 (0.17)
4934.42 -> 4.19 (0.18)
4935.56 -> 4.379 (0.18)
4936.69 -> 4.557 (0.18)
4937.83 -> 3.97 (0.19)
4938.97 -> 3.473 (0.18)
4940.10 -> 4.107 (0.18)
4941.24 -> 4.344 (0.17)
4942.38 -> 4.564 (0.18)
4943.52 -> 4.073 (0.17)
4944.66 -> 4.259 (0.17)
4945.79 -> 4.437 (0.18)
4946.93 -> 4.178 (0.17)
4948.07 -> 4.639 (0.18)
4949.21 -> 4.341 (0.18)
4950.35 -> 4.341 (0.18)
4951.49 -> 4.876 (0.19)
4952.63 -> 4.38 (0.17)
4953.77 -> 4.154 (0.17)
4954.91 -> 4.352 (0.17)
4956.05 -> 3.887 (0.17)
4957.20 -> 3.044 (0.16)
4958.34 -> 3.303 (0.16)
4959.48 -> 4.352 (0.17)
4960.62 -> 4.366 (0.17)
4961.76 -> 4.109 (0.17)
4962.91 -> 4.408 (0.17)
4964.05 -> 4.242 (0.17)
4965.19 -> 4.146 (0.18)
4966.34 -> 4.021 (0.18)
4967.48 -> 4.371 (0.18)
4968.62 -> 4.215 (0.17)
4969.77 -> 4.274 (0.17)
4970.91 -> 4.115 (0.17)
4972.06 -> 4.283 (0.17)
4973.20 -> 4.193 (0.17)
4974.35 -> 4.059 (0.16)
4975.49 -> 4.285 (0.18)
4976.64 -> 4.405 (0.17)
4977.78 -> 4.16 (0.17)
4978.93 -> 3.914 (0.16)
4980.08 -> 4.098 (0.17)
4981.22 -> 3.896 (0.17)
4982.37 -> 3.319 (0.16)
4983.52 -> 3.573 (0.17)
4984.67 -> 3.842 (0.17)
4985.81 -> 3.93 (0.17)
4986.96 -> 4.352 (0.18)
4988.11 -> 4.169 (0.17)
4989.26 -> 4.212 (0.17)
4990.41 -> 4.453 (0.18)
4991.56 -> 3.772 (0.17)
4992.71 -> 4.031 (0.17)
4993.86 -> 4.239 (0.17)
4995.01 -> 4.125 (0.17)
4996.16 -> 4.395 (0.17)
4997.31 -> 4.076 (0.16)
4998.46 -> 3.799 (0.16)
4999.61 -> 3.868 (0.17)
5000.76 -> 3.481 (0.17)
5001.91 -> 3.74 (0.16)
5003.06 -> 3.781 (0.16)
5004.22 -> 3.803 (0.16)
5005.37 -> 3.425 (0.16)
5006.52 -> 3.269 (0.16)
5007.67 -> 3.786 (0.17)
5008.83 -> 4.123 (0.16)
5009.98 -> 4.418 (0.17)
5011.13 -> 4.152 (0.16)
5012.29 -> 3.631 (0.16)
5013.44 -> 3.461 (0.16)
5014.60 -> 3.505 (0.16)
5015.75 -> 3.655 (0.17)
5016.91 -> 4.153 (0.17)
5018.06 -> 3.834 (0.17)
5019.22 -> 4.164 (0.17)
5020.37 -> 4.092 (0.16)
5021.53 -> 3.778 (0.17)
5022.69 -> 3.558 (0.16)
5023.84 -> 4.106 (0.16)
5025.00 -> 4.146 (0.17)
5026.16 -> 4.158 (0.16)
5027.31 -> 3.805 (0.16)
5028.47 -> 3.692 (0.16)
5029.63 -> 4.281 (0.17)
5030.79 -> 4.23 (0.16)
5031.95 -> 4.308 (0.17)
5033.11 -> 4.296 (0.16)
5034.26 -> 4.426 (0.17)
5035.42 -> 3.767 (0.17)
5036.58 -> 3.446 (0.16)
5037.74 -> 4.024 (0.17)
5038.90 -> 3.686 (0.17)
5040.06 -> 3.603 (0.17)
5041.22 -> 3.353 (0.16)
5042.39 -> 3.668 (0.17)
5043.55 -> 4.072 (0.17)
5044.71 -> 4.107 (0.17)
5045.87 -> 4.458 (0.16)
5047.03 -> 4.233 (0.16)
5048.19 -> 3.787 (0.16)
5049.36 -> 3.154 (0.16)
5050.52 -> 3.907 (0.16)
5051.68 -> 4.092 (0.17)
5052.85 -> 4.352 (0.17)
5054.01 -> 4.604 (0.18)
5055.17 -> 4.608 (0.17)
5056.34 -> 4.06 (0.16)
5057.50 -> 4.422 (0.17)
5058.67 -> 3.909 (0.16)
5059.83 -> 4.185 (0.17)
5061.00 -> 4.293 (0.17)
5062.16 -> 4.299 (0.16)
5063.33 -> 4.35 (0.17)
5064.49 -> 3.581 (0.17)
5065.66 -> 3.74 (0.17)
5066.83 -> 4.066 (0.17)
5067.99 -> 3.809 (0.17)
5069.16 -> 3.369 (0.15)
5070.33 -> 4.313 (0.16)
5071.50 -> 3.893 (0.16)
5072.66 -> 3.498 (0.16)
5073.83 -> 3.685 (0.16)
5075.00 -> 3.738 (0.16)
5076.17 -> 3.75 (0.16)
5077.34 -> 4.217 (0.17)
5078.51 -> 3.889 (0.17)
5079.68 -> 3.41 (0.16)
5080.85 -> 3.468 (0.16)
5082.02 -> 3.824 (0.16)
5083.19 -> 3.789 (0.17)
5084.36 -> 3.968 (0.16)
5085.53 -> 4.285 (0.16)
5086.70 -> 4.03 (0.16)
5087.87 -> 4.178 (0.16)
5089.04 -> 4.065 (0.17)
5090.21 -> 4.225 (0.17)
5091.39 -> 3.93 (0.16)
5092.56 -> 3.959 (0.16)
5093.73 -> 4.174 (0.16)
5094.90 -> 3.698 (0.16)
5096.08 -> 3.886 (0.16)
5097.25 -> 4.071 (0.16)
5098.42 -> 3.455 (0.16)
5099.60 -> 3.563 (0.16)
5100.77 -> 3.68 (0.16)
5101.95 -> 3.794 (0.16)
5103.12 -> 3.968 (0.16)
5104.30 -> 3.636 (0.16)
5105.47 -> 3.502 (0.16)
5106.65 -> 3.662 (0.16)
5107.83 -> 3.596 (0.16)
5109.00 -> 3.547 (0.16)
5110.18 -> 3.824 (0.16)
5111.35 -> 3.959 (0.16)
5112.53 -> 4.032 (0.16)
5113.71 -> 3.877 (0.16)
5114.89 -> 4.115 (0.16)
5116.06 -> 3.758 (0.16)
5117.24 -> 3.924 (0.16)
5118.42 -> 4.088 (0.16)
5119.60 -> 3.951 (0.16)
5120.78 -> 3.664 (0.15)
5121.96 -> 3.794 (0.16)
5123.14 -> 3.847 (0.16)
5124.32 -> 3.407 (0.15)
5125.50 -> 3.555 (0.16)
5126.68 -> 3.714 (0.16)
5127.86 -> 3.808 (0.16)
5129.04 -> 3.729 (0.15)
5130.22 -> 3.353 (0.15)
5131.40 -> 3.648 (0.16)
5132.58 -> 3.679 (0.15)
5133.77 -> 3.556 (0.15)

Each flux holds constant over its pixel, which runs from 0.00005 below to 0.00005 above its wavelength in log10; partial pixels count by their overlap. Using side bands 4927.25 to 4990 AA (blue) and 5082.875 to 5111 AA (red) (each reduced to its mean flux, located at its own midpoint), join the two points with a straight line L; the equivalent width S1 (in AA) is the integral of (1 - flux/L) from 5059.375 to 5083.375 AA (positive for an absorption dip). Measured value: 0.3 AA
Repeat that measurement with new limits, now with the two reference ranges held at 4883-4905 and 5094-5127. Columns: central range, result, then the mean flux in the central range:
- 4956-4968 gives 0.1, 4.03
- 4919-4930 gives 0.5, 3.94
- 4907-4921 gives 0.6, 3.98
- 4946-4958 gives -0.4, 4.21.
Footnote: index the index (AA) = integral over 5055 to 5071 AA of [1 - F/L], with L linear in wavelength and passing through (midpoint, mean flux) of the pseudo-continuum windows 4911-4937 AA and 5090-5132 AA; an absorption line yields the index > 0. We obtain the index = -0.77 AA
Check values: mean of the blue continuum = 4.11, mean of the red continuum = 3.78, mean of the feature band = 4.05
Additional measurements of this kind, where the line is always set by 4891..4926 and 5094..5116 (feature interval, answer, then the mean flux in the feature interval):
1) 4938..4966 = -0.7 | 4.18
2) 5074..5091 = -0.4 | 3.91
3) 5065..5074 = 0.1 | 3.8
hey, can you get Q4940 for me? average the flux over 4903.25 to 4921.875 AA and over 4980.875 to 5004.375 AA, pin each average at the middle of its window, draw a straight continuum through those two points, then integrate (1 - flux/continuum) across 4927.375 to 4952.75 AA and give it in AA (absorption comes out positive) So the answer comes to -2.0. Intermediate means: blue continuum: 4.02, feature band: 4.31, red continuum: 3.95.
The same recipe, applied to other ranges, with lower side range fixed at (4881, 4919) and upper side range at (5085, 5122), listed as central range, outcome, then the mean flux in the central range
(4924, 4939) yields -0.4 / 4.24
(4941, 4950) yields -0.5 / 4.35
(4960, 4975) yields -0.5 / 4.22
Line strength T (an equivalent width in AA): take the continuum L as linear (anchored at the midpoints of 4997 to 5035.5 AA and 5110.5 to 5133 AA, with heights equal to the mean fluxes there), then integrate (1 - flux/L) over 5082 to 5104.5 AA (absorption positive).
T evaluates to -0.6 AA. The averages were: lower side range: 3.91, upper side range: 3.79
